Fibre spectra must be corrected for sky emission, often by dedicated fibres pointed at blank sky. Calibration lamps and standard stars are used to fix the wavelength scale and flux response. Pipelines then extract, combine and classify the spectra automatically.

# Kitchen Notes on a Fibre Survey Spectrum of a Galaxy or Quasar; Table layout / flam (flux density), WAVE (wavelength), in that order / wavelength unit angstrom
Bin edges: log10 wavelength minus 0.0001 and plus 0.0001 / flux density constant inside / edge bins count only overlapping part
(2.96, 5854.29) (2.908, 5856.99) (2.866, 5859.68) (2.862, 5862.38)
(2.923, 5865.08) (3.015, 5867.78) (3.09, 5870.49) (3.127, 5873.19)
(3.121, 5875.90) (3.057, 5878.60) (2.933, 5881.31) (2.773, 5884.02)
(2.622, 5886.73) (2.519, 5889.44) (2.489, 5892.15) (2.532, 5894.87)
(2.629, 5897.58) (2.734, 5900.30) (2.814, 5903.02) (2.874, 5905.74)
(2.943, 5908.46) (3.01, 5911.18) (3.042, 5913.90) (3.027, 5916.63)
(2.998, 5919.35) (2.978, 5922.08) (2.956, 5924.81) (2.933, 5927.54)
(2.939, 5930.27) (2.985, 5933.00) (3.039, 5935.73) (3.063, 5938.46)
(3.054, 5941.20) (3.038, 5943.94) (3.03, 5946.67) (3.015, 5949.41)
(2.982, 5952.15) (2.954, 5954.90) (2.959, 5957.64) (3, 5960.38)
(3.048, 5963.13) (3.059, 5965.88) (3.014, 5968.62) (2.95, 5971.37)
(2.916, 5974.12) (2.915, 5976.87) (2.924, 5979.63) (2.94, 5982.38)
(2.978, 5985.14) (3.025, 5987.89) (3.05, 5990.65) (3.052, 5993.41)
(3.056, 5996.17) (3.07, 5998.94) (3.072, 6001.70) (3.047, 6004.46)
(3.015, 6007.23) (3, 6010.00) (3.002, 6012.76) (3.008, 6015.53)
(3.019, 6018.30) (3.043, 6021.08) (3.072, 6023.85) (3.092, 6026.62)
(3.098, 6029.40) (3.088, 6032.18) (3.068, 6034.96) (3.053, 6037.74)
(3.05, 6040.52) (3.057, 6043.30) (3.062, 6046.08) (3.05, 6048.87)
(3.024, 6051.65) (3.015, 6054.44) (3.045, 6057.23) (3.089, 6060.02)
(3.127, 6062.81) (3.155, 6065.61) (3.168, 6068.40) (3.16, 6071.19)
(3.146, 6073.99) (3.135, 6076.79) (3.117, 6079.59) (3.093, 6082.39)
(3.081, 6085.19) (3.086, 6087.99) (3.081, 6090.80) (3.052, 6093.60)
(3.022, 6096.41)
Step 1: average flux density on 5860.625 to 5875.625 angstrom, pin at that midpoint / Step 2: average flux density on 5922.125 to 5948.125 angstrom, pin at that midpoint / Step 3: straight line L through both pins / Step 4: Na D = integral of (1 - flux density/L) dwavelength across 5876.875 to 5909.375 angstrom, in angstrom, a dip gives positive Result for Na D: 2.8 angstrom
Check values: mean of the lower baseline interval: 3.01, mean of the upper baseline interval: 3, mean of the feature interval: 2.75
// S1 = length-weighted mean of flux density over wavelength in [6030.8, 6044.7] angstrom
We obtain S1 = 3.06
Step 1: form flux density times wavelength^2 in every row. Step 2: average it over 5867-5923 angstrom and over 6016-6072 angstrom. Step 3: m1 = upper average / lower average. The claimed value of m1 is 1.1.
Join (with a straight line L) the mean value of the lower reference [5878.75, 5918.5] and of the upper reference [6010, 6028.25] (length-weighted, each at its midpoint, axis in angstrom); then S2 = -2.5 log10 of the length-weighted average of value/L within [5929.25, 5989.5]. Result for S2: -0.03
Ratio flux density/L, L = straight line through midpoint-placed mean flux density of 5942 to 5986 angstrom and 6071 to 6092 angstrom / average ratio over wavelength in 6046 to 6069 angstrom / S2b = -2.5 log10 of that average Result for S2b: 0.00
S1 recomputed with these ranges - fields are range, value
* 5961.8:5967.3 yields 3.06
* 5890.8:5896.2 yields 2.51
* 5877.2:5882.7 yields 3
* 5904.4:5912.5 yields 2.94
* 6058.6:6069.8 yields 3.14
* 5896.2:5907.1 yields 2.76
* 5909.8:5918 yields 3.03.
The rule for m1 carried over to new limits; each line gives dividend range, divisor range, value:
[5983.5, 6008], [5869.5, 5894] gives 1.11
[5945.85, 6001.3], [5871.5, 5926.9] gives 1.07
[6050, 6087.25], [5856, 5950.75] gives 1.13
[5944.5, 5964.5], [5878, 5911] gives 1.12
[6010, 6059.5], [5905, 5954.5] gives 1.05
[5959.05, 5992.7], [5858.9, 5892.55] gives 1.07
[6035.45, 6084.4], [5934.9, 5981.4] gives 1.07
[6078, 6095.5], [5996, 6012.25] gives 1.04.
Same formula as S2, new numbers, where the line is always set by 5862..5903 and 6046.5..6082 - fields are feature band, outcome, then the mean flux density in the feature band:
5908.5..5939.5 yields -0.04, 2.99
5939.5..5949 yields -0.04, 3.04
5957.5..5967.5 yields -0.03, 3.02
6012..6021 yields 0.01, 3.01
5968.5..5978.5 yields 0.01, 2.94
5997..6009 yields -0.01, 3.05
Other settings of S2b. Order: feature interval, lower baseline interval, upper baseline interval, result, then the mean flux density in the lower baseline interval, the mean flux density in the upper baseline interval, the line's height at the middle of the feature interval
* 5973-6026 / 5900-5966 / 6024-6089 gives 0.01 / 2.98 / 3.09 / 3.04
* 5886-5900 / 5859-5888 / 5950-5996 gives 0.15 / 2.95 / 2.99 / 2.95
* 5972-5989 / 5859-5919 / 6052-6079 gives 0.02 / 2.87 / 3.11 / 2.99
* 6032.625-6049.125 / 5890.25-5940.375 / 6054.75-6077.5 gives 0.01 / 2.89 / 3.12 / 3.08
